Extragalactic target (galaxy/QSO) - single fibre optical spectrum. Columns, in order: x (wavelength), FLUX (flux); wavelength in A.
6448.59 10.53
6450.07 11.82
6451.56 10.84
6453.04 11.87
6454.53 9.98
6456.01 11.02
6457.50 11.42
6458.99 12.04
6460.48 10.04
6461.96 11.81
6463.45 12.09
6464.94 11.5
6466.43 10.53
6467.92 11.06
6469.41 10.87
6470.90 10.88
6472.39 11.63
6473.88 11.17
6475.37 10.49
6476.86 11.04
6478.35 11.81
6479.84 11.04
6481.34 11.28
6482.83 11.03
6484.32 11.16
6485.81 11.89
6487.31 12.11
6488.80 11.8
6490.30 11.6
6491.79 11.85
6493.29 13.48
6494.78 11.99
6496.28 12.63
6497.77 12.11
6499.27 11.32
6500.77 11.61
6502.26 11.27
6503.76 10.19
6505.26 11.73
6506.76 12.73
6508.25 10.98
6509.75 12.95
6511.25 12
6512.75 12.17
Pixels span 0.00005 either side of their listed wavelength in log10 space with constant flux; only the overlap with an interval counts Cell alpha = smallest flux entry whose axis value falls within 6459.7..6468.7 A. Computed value 10.04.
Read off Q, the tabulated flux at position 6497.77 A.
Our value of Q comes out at 12.11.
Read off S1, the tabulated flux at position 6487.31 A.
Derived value 12.11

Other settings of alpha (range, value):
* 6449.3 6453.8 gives 10.84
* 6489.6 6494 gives 11.6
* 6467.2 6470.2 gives 10.87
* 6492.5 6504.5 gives 10.19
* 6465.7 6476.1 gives 10.49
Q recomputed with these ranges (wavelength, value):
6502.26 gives 11.27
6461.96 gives 11.81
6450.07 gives 11.82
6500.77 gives 11.61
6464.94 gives 11.5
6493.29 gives 13.48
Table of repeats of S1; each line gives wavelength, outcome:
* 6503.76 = 10.19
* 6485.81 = 11.89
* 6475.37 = 10.49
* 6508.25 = 10.98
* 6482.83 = 11.03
